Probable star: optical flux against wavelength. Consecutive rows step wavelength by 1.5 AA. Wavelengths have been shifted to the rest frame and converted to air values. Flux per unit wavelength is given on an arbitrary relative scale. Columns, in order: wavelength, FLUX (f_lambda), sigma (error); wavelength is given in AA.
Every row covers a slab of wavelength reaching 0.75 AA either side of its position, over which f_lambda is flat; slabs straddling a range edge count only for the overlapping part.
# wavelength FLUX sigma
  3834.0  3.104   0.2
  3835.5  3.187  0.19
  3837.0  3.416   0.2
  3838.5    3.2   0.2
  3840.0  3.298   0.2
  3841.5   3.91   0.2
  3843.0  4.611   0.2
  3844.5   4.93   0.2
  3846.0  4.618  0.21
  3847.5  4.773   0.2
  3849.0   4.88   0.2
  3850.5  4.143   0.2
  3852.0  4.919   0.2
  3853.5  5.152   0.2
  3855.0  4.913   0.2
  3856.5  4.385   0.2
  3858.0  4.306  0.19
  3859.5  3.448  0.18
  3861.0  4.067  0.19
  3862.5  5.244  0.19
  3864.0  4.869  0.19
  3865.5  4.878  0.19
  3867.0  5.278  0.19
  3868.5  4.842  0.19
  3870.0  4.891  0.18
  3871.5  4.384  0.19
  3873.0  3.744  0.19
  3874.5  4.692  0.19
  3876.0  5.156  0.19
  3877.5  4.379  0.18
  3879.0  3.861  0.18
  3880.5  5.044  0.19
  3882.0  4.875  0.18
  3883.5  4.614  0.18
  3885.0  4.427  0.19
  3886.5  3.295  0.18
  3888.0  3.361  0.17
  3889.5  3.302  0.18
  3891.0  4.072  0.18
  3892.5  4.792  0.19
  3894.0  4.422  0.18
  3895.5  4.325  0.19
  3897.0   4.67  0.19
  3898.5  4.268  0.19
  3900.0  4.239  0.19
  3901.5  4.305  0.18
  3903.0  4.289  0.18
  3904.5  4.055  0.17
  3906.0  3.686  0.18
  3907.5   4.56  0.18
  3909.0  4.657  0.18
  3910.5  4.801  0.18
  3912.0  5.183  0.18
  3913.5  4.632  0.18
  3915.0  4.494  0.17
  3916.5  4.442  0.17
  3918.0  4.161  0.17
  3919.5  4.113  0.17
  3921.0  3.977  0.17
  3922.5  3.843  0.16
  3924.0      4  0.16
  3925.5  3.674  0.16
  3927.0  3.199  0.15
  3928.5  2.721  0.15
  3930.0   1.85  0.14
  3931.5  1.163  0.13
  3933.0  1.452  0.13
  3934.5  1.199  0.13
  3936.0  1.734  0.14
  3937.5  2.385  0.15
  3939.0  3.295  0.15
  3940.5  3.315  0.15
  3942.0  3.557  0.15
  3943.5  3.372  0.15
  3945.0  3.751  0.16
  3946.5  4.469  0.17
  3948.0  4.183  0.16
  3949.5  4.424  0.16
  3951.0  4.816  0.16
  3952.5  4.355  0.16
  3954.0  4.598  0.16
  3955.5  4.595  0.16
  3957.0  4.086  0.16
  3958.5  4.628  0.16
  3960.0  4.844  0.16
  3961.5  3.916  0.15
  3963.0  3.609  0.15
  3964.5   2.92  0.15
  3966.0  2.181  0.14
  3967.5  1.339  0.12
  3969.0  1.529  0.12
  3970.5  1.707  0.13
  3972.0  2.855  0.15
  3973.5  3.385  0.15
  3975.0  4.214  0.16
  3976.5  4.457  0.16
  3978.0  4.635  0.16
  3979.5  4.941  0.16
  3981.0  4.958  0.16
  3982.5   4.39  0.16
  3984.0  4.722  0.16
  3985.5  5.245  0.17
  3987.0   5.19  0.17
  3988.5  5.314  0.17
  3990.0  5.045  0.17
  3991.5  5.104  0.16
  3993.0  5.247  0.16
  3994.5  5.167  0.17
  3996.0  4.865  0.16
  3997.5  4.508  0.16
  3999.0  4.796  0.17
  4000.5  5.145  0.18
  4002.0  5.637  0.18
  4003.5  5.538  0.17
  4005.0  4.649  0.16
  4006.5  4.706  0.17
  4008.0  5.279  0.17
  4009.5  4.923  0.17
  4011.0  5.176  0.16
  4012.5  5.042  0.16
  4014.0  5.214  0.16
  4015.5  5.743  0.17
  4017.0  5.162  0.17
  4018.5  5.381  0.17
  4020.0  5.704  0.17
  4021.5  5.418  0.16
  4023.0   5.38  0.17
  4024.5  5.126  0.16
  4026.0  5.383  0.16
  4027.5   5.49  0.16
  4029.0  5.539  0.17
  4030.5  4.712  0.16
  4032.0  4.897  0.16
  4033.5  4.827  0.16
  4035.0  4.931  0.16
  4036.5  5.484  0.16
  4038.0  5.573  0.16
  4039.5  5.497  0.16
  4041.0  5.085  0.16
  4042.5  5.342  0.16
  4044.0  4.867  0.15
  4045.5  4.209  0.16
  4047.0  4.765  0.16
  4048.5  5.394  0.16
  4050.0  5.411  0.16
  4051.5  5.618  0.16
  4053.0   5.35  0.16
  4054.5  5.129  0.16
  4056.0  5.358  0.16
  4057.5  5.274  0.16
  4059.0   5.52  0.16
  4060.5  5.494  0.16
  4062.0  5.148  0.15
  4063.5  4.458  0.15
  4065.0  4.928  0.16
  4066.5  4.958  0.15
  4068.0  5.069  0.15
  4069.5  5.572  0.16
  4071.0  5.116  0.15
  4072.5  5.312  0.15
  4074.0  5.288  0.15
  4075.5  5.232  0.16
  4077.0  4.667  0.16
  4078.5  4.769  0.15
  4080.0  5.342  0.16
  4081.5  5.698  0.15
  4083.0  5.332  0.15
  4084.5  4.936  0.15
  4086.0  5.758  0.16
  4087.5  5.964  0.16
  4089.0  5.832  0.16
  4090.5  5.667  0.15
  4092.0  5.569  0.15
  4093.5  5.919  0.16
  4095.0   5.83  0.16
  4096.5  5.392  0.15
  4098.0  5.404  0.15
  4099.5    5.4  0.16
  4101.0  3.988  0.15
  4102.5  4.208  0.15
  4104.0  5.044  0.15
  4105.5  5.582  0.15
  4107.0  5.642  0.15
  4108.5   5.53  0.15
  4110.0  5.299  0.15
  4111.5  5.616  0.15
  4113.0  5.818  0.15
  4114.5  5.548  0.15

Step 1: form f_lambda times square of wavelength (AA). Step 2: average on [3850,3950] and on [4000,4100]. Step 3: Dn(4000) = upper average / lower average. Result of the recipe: 1.4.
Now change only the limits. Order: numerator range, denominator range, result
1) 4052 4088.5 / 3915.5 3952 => 1.70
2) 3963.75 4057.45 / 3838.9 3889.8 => 1.16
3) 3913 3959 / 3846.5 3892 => 0.82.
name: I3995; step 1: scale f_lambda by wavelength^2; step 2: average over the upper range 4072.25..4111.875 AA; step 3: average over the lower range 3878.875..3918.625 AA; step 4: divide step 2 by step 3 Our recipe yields 1.4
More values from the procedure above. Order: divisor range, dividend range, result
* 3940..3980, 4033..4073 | 1.46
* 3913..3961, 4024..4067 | 1.51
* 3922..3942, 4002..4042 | 2.09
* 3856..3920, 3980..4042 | 1.24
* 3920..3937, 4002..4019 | 2.05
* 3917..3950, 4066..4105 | 1.80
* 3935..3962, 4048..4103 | 1.45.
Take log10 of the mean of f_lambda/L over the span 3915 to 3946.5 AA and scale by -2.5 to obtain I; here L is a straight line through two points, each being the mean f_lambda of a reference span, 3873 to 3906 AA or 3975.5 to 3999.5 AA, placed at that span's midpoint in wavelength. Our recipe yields 0.40 mag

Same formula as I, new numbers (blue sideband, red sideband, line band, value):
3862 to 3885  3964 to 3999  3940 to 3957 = 0.037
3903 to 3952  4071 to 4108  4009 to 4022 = -0.170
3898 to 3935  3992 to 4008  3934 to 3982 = 0.218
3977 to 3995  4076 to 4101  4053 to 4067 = 0.030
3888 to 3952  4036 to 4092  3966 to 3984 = 0.239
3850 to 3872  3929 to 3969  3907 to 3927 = -0.140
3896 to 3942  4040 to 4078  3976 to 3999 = -0.131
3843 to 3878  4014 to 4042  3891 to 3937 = 0.274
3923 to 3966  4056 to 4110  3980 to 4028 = -0.216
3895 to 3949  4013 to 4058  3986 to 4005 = -0.095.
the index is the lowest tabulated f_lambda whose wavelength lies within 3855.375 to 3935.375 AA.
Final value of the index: 1.163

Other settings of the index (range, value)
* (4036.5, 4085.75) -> 4.209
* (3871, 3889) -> 3.295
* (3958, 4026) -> 1.339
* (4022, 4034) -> 4.712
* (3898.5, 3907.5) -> 3.686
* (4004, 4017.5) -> 4.649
